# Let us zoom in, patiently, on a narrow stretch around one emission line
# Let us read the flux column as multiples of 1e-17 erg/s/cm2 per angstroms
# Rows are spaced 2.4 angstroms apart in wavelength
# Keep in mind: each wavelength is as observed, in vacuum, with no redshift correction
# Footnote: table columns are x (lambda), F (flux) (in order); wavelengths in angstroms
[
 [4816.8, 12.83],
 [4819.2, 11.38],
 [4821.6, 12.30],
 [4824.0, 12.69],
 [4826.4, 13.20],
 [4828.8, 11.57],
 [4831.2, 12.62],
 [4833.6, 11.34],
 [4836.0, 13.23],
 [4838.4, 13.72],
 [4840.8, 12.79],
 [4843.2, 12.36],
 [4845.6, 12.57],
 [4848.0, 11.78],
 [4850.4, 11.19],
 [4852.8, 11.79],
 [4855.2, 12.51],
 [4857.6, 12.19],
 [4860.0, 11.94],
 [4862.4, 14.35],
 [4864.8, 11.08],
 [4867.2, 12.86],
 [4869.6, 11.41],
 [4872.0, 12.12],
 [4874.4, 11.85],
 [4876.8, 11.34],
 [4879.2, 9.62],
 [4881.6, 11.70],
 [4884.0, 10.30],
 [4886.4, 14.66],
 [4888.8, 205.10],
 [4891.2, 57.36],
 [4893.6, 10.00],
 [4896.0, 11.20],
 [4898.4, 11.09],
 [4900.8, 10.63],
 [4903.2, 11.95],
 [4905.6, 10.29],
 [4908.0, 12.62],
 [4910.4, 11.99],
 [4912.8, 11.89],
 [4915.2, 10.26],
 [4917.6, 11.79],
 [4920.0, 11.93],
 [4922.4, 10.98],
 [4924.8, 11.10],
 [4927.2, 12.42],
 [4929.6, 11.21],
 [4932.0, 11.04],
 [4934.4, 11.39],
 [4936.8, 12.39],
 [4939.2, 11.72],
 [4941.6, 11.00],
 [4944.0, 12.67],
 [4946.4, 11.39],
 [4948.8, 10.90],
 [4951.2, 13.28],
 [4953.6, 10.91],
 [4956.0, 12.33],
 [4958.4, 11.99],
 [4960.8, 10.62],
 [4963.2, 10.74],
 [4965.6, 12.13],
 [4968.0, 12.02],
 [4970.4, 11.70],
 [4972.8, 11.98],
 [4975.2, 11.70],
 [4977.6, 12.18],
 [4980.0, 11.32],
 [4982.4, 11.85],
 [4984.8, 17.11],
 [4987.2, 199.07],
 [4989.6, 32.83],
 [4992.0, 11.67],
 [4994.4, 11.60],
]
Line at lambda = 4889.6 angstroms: H-beta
